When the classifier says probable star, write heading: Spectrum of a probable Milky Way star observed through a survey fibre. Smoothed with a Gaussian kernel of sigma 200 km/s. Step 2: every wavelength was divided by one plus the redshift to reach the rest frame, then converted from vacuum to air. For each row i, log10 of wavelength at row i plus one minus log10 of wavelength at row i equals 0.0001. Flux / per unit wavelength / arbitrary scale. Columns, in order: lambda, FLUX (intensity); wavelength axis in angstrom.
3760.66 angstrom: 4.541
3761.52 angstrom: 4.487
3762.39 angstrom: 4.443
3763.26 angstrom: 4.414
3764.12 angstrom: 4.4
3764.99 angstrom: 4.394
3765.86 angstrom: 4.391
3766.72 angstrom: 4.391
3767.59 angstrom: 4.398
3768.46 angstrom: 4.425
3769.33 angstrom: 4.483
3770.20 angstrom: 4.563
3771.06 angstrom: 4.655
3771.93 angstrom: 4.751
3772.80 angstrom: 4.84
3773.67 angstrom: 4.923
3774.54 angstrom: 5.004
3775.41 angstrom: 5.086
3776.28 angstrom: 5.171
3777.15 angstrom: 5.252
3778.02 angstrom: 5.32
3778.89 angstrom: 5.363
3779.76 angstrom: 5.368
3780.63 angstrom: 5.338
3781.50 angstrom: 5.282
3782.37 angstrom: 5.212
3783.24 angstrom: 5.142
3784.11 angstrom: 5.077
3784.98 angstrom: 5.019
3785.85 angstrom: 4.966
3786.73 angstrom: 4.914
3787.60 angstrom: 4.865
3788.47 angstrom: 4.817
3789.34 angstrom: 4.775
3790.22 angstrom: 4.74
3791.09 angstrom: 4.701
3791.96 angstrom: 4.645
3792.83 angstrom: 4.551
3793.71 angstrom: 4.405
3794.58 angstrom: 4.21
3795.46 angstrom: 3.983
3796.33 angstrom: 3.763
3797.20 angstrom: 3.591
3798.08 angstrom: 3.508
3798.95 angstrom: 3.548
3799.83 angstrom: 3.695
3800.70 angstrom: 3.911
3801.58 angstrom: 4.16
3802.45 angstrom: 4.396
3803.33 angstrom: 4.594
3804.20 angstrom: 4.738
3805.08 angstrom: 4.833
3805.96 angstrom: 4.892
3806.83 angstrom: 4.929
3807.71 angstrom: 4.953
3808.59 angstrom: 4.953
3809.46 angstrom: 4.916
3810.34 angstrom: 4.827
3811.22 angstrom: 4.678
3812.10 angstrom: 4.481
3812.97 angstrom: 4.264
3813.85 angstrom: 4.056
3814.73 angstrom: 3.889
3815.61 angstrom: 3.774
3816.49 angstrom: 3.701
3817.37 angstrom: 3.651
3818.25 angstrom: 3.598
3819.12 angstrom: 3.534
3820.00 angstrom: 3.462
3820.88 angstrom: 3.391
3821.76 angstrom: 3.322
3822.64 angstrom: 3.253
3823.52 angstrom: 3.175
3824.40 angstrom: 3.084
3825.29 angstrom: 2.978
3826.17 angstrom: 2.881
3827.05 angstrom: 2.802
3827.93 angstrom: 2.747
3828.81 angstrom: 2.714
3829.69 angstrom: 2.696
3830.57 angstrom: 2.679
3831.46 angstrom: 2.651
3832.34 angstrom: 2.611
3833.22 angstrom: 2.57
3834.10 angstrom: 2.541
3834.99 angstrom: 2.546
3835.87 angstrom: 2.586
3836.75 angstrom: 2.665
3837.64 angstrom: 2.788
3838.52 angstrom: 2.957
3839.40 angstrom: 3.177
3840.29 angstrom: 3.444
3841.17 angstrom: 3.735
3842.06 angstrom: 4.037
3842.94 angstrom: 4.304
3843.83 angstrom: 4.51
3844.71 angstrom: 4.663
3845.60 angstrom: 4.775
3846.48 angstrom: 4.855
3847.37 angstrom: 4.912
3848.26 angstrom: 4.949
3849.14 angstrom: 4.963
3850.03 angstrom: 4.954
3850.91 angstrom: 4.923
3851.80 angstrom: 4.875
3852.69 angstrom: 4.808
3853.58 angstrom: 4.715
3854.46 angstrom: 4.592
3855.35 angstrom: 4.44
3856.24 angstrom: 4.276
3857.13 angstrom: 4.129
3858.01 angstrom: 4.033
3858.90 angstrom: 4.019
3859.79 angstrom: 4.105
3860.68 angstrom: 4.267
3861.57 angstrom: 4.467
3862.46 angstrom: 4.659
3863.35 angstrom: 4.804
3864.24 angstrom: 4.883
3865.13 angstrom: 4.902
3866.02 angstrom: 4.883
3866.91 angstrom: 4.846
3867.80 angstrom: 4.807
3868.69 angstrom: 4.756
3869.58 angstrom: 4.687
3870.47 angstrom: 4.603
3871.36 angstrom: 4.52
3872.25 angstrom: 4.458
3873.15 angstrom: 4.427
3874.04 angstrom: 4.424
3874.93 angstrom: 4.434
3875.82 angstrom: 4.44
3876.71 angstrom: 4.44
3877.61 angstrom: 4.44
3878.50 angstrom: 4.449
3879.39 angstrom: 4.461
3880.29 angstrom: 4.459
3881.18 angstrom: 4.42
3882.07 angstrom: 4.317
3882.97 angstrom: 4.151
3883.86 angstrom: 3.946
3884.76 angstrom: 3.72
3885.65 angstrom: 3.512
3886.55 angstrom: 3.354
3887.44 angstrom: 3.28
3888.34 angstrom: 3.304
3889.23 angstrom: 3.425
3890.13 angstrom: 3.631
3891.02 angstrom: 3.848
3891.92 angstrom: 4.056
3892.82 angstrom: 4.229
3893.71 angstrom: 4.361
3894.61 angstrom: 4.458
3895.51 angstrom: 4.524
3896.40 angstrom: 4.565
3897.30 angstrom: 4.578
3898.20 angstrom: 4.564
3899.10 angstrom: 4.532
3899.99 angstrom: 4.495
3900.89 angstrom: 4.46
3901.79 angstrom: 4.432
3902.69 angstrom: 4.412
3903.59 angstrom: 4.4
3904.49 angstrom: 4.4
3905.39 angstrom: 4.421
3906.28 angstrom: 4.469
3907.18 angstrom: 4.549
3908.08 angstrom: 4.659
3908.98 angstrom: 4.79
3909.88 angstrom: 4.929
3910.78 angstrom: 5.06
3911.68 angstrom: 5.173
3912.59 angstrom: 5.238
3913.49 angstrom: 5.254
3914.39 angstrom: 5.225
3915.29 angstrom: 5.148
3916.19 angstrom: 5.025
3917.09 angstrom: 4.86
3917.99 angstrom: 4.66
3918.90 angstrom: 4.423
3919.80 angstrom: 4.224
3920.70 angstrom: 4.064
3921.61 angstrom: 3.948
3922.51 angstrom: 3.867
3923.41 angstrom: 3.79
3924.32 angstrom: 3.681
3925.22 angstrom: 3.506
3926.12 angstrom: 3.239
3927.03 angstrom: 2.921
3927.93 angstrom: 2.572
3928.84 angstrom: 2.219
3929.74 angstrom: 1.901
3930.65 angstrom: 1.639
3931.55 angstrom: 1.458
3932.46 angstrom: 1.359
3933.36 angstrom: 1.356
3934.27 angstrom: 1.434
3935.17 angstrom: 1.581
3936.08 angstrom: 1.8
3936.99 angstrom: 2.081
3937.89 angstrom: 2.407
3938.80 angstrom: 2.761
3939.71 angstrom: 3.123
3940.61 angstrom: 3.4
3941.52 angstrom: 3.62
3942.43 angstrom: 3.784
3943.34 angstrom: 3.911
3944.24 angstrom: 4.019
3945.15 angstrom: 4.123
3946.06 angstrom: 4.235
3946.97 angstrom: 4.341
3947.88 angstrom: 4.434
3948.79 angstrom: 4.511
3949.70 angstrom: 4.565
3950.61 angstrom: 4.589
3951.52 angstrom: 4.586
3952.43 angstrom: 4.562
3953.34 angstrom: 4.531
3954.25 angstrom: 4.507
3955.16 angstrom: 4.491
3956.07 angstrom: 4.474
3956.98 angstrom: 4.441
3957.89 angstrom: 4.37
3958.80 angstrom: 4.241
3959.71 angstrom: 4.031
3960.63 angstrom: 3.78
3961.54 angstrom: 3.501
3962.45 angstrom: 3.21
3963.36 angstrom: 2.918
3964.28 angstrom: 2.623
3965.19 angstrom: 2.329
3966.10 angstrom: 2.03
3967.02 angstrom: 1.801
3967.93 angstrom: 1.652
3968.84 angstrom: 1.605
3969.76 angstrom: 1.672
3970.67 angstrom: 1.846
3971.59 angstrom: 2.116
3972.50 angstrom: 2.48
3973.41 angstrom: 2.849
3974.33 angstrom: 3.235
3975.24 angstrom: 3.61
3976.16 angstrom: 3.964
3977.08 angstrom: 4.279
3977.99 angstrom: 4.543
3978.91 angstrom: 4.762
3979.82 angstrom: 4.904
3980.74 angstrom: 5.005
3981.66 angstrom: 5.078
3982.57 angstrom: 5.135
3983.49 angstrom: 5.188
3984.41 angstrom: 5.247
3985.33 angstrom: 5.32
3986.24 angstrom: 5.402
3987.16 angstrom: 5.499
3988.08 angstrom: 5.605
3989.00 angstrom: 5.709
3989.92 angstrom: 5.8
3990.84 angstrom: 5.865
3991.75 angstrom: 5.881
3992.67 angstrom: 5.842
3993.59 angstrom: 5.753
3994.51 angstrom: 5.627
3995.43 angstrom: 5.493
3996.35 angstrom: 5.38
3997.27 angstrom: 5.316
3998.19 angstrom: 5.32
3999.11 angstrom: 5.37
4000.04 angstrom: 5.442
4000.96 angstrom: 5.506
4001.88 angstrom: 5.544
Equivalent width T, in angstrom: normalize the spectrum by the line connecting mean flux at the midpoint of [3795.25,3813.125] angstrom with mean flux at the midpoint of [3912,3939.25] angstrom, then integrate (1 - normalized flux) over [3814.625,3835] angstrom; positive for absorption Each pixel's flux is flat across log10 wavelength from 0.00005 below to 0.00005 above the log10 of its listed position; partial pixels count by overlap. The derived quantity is 5.3 angstrom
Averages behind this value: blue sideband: 4.37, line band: 3.09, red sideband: 3.26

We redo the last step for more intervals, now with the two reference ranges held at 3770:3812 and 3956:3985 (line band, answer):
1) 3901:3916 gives -3.3 angstrom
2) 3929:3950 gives 4.4 angstrom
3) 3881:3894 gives 0.8 angstrom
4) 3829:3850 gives 3.9 angstrom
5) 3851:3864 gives -0.6 angstrom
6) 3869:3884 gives -1.0 angstrom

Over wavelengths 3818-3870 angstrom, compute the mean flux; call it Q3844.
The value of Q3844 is 3.87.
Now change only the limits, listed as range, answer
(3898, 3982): 3.69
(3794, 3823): 4.11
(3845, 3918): 4.5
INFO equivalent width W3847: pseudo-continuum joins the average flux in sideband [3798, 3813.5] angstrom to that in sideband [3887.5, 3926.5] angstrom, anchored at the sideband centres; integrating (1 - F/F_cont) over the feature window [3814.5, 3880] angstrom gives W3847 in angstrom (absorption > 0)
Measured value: 7.11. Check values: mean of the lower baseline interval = 4.48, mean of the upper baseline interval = 4.38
